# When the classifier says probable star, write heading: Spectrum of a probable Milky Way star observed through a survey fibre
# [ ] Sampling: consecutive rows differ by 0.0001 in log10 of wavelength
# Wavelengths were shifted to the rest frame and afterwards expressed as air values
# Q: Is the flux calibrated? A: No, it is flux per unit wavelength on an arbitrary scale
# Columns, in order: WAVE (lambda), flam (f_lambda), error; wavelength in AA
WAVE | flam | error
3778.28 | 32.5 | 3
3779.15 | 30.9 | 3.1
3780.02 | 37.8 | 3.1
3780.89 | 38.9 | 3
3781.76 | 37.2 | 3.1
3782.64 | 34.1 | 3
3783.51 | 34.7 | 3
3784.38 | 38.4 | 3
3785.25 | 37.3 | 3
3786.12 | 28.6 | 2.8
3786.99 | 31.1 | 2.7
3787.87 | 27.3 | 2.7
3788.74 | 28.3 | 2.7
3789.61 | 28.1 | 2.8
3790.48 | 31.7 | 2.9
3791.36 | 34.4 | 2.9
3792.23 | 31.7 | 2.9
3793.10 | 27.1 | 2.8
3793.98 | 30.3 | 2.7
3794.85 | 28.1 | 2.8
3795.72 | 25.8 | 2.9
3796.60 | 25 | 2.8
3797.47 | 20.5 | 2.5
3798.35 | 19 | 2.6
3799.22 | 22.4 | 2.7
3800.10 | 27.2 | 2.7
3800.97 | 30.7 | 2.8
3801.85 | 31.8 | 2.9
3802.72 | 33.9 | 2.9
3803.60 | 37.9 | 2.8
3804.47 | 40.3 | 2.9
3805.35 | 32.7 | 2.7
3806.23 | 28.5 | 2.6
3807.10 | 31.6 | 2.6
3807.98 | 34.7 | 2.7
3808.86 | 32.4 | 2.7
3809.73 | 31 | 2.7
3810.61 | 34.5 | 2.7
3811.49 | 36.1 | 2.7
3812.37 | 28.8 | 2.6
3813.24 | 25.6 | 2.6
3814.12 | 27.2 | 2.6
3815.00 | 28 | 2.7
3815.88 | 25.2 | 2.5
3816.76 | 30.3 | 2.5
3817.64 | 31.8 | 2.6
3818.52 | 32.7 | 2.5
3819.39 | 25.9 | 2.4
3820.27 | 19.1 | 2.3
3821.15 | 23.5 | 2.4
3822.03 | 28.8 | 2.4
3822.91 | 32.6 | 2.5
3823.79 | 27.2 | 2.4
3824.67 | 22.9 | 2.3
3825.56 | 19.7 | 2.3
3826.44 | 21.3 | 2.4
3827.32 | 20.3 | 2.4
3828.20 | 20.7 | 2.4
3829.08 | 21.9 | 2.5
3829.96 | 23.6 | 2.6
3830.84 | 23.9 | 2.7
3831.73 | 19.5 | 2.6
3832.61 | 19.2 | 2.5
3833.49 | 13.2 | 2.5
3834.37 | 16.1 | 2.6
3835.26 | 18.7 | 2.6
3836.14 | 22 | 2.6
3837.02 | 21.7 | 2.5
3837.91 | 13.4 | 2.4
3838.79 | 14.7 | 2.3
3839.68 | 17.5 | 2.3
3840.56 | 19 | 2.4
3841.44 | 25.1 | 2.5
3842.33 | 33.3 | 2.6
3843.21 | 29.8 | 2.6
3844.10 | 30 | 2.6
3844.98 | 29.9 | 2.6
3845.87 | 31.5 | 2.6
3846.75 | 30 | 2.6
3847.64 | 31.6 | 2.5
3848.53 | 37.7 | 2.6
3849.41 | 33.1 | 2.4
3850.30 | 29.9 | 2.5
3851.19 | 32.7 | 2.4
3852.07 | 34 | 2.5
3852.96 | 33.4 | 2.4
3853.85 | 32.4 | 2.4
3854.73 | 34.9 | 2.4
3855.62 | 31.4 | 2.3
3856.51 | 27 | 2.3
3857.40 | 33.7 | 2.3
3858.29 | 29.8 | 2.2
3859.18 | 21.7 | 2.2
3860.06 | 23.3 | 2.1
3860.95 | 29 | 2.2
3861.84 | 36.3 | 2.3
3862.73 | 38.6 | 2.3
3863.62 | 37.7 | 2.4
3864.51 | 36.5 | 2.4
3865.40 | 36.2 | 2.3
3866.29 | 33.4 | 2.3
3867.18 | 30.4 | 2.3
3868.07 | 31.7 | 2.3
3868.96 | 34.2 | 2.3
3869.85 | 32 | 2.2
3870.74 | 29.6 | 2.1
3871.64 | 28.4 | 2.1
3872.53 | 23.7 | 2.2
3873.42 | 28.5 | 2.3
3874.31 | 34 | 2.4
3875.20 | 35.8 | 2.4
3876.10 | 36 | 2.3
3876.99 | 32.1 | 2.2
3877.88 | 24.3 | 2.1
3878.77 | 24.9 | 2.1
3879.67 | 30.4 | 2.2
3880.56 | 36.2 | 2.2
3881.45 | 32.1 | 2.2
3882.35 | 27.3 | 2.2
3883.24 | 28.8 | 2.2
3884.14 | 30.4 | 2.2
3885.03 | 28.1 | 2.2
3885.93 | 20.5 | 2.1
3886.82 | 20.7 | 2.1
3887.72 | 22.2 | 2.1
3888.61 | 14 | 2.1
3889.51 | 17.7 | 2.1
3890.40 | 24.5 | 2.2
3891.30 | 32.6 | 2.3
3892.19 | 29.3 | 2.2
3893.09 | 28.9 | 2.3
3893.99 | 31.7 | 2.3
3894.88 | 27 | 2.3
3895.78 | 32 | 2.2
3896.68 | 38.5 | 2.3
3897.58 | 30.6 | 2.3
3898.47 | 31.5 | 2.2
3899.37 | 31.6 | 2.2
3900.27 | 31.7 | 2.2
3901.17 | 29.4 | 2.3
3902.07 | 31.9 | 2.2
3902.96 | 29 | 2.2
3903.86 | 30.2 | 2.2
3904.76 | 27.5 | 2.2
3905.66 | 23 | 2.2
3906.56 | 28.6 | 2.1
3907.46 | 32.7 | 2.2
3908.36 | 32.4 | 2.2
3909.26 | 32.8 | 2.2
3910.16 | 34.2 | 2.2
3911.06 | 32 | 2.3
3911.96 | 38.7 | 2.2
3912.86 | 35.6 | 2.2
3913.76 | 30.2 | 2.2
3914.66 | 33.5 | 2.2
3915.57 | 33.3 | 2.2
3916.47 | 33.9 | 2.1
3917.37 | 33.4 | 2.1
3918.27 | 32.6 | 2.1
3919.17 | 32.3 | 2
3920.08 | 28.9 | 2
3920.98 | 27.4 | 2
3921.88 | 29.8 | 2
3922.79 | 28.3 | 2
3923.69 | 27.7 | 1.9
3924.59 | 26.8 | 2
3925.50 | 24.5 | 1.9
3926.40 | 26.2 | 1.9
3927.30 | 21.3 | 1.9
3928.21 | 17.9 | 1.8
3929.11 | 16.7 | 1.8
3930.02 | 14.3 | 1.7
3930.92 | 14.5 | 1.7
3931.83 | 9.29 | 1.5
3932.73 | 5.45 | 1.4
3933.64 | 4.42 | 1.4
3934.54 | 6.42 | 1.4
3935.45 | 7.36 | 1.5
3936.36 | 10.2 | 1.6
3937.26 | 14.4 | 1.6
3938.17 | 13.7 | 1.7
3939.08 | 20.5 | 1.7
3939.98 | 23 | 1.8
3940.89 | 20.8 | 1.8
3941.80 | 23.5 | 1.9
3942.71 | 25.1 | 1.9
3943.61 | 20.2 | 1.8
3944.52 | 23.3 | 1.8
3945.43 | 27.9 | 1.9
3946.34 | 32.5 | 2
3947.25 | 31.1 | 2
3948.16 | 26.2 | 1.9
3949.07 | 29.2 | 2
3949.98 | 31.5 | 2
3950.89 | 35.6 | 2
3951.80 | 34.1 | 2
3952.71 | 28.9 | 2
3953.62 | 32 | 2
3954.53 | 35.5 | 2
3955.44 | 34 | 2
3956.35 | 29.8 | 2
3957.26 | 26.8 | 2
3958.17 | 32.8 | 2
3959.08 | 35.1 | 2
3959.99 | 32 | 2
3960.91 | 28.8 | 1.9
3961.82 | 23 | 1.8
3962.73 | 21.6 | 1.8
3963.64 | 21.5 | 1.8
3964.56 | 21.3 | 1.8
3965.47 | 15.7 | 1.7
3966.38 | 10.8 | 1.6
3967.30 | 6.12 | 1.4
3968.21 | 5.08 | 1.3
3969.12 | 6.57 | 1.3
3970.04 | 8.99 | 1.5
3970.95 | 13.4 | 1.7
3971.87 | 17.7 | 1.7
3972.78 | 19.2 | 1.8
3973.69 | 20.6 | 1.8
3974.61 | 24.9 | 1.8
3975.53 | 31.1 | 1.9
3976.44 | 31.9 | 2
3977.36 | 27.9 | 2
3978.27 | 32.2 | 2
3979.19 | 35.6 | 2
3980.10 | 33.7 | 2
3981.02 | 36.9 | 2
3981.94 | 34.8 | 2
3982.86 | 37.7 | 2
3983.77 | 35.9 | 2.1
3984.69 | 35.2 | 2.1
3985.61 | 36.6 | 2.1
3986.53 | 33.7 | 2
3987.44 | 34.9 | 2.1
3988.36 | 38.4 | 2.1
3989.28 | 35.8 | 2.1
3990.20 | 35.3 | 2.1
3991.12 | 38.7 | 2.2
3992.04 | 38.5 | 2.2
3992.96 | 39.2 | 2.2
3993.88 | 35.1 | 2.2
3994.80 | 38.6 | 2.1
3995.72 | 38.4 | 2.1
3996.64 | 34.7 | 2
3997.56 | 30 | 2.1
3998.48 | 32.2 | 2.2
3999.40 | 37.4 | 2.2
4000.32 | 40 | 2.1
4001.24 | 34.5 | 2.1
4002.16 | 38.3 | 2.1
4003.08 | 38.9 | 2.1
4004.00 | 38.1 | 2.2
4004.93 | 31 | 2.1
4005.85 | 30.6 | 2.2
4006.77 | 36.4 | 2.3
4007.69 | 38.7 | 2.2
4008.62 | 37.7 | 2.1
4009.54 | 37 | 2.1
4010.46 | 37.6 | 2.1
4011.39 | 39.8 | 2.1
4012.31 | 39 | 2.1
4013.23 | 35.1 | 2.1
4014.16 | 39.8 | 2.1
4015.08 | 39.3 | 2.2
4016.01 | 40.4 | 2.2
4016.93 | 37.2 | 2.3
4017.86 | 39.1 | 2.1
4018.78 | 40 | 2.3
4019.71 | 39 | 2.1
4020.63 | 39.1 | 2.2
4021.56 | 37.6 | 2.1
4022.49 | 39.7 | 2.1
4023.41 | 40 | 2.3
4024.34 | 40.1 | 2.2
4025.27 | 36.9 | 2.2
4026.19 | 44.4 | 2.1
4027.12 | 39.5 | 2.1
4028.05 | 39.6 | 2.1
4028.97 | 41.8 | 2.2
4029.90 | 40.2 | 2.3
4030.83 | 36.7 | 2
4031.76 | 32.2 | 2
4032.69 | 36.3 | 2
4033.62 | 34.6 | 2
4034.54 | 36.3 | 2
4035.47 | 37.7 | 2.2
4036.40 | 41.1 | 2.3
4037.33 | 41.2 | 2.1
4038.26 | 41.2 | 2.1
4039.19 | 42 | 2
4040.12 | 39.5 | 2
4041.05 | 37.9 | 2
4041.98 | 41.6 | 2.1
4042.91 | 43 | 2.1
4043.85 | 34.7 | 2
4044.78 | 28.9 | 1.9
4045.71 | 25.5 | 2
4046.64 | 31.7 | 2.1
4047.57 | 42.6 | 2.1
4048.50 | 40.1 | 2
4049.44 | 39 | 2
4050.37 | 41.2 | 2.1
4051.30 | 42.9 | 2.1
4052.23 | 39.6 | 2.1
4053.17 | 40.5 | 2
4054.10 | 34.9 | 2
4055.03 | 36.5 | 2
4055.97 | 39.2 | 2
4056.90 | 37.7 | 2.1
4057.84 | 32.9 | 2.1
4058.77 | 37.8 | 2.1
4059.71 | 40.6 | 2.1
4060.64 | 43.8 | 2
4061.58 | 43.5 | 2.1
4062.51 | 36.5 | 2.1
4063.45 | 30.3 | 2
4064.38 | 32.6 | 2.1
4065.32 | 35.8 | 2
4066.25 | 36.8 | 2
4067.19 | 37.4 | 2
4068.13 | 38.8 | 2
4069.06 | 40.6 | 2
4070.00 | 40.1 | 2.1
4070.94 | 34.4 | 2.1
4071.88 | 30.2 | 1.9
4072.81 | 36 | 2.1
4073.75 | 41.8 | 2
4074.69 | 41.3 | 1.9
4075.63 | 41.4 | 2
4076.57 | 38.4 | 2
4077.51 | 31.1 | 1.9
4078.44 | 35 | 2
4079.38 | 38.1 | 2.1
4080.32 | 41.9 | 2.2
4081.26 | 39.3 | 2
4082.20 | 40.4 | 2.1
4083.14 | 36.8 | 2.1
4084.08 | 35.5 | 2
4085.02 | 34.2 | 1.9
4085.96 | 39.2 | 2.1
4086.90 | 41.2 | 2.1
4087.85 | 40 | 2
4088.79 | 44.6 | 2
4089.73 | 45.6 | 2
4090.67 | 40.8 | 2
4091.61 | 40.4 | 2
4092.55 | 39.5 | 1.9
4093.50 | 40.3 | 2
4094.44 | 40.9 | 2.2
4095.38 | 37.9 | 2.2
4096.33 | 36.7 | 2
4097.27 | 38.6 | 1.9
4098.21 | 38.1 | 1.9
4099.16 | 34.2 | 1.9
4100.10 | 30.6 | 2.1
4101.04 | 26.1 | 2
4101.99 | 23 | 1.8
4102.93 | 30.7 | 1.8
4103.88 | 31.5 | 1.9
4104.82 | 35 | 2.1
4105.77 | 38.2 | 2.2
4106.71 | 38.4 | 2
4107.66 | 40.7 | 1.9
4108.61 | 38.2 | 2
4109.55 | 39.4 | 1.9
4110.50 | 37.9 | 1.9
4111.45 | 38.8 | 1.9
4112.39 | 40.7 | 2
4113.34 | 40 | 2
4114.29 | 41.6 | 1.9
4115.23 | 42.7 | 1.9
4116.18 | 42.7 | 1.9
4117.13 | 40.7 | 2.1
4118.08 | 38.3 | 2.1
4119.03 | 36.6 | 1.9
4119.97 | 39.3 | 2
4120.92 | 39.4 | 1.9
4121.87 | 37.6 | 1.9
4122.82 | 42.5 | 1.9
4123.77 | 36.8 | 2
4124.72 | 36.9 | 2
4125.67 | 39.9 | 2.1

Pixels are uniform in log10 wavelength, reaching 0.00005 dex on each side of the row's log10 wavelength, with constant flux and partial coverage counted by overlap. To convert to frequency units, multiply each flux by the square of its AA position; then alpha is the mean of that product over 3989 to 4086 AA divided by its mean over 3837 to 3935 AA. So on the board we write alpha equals 1.44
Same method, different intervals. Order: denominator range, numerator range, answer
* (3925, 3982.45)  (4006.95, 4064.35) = 1.76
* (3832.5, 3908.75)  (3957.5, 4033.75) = 1.22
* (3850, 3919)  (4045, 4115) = 1.36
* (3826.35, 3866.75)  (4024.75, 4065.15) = 1.54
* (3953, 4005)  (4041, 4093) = 1.34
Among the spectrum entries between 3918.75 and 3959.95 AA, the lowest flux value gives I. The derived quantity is 4.42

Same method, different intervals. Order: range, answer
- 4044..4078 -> 25.5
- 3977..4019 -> 27.9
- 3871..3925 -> 14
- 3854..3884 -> 21.7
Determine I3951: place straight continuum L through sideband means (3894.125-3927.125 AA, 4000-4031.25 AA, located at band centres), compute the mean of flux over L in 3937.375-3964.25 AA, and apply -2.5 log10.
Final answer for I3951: 0.23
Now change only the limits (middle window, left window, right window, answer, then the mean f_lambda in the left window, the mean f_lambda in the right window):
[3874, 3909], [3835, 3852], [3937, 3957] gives -0.083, 26.7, 27.1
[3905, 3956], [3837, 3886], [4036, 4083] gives 0.268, 30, 38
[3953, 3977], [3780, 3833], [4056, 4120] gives 0.437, 28.8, 37.8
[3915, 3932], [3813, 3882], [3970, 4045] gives 0.233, 27.9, 35.9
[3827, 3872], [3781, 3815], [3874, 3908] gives 0.070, 30.7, 28.9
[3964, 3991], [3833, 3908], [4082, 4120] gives 0.251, 28.8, 37.9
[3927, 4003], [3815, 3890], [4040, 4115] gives 0.237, 27.4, 37.6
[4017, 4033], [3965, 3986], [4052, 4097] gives -0.238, 24.3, 38.3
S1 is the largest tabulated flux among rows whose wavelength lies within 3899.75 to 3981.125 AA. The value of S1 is 38.7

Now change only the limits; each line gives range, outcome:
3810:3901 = 38.6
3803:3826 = 40.3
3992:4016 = 40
